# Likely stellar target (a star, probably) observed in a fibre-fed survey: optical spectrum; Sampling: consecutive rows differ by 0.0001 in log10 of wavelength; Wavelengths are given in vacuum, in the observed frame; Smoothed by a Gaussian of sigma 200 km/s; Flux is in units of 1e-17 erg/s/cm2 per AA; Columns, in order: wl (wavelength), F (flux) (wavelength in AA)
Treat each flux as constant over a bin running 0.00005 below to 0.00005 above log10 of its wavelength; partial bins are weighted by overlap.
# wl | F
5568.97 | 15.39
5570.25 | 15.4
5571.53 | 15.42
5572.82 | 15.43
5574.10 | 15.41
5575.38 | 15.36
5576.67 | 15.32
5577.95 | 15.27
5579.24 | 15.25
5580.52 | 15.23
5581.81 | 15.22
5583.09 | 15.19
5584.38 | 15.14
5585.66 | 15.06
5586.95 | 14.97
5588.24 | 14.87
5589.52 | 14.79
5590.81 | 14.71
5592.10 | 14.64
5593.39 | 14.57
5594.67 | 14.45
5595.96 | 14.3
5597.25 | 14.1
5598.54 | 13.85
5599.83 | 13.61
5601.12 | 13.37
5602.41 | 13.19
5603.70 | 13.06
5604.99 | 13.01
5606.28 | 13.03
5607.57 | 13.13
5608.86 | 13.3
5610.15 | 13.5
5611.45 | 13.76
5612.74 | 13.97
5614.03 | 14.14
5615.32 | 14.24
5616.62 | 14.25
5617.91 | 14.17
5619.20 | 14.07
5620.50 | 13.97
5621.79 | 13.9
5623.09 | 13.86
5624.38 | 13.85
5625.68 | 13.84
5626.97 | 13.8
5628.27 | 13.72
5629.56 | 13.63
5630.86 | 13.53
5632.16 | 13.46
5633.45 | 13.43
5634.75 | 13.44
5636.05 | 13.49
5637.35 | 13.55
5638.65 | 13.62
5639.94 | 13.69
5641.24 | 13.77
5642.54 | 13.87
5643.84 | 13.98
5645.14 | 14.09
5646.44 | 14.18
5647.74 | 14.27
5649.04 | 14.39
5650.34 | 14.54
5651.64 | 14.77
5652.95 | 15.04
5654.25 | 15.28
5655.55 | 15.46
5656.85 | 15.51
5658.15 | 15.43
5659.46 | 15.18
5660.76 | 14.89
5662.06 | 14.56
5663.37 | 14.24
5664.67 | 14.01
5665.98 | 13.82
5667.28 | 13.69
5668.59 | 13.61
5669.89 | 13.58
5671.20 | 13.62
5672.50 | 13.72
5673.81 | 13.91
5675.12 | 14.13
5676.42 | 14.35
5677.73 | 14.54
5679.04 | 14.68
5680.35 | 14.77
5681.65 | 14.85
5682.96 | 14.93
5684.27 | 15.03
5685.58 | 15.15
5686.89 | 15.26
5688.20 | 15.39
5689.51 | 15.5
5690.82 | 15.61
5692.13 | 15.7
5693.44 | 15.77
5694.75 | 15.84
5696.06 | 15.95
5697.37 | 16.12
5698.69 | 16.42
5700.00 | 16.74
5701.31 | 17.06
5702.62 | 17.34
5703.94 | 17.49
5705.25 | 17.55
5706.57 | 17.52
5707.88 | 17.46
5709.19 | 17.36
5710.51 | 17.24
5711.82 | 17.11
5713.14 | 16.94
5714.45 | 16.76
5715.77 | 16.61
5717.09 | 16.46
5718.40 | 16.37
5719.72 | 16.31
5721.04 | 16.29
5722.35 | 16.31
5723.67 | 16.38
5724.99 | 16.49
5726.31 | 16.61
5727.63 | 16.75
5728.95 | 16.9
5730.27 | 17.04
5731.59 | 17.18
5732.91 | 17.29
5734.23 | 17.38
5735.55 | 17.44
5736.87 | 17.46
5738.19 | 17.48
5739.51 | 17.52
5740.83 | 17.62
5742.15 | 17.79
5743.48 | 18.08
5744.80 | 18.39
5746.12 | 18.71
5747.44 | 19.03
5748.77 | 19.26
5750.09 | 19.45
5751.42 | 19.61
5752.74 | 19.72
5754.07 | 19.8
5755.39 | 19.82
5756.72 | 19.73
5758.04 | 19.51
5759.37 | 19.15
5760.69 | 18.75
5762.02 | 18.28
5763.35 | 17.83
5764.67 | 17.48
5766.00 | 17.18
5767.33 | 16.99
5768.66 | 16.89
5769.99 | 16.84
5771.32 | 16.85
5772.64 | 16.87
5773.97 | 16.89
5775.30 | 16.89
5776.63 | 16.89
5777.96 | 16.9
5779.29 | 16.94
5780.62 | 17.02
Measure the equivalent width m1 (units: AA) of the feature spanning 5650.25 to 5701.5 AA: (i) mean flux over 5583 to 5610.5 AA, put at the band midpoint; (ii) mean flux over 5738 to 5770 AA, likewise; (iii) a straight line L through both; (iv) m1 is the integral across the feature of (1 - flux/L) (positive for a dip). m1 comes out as 4.21 AA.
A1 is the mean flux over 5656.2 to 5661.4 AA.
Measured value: 15.3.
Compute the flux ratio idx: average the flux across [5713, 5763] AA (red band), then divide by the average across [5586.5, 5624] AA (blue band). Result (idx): 1.3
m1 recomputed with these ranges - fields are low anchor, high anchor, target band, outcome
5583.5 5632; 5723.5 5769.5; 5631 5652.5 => 1.5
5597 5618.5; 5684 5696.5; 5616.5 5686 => 2.0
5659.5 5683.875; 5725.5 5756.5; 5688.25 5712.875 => -1.2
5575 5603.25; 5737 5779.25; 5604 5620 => 1.5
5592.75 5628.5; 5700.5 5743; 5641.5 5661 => 0.4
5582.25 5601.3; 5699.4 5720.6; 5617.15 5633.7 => 1.6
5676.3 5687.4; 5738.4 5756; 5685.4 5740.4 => 0.1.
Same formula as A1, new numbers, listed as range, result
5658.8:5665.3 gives 14.6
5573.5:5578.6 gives 15.3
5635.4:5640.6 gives 13.6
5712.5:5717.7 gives 16.7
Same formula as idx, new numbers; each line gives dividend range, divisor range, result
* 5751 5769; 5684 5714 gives 1.13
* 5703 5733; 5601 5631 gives 1.23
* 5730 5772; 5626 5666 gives 1.28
